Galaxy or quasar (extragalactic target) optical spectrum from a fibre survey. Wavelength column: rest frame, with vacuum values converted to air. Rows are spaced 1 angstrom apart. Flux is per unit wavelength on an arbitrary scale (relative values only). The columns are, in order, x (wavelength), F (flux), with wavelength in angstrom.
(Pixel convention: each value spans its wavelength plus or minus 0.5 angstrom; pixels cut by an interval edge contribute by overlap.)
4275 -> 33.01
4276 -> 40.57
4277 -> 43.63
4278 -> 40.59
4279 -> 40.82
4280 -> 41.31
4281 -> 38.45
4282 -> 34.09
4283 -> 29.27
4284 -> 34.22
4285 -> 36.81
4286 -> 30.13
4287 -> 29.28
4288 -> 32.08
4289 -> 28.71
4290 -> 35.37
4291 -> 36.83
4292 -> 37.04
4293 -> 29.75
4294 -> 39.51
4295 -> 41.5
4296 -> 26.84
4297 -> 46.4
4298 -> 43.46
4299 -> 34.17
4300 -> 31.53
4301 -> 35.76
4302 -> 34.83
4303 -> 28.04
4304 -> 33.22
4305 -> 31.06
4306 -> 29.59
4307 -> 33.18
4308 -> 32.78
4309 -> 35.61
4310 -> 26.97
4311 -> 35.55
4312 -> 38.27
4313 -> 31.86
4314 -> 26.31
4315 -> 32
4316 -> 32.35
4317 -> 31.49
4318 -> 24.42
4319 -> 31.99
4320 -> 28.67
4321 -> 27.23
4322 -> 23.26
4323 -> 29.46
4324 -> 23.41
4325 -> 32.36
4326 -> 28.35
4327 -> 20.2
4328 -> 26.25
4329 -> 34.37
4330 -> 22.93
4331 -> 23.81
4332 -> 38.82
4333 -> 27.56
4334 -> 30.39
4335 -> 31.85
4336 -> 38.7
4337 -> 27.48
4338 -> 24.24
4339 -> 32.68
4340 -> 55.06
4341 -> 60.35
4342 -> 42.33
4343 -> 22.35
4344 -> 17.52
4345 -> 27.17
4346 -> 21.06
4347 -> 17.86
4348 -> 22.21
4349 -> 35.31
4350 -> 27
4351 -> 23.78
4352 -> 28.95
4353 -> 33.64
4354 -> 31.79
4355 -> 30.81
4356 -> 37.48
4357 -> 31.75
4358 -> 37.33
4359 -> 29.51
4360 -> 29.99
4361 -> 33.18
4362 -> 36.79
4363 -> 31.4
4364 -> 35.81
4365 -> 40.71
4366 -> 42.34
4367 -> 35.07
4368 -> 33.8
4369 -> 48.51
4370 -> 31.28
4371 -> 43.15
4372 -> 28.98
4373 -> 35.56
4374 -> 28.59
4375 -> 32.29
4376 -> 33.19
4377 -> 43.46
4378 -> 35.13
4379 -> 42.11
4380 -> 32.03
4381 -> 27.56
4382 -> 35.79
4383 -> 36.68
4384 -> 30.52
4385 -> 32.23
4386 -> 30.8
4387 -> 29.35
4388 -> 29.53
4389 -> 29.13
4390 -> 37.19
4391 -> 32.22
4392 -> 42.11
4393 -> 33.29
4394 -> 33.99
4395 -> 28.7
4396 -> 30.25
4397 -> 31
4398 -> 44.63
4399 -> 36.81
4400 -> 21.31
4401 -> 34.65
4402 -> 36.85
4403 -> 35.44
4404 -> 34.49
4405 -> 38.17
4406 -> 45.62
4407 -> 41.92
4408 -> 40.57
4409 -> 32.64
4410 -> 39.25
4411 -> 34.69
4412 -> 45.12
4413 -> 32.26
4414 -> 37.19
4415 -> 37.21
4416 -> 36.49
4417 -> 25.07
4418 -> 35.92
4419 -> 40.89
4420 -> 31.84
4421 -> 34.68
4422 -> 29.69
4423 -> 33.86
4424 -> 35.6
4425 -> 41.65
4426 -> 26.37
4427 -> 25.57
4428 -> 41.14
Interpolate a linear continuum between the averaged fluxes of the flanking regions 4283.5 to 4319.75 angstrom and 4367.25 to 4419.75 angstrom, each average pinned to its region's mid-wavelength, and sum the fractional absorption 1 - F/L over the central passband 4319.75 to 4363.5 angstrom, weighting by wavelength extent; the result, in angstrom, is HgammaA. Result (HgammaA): 4.7 angstrom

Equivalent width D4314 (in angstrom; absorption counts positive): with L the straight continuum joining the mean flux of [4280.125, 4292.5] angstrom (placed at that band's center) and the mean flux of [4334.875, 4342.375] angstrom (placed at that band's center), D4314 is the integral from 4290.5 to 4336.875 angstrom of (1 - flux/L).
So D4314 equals 6.1 angstrom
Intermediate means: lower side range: 33.8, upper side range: 39.4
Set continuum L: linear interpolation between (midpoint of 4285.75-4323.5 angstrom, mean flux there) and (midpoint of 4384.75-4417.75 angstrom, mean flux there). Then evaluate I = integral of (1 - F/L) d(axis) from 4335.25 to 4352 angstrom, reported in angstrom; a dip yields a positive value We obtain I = 1.3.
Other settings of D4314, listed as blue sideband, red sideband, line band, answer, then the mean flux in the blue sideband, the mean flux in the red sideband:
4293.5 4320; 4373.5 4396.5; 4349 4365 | 0.5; 33.3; 33.3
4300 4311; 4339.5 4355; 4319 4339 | 1.9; 32.2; 31.1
